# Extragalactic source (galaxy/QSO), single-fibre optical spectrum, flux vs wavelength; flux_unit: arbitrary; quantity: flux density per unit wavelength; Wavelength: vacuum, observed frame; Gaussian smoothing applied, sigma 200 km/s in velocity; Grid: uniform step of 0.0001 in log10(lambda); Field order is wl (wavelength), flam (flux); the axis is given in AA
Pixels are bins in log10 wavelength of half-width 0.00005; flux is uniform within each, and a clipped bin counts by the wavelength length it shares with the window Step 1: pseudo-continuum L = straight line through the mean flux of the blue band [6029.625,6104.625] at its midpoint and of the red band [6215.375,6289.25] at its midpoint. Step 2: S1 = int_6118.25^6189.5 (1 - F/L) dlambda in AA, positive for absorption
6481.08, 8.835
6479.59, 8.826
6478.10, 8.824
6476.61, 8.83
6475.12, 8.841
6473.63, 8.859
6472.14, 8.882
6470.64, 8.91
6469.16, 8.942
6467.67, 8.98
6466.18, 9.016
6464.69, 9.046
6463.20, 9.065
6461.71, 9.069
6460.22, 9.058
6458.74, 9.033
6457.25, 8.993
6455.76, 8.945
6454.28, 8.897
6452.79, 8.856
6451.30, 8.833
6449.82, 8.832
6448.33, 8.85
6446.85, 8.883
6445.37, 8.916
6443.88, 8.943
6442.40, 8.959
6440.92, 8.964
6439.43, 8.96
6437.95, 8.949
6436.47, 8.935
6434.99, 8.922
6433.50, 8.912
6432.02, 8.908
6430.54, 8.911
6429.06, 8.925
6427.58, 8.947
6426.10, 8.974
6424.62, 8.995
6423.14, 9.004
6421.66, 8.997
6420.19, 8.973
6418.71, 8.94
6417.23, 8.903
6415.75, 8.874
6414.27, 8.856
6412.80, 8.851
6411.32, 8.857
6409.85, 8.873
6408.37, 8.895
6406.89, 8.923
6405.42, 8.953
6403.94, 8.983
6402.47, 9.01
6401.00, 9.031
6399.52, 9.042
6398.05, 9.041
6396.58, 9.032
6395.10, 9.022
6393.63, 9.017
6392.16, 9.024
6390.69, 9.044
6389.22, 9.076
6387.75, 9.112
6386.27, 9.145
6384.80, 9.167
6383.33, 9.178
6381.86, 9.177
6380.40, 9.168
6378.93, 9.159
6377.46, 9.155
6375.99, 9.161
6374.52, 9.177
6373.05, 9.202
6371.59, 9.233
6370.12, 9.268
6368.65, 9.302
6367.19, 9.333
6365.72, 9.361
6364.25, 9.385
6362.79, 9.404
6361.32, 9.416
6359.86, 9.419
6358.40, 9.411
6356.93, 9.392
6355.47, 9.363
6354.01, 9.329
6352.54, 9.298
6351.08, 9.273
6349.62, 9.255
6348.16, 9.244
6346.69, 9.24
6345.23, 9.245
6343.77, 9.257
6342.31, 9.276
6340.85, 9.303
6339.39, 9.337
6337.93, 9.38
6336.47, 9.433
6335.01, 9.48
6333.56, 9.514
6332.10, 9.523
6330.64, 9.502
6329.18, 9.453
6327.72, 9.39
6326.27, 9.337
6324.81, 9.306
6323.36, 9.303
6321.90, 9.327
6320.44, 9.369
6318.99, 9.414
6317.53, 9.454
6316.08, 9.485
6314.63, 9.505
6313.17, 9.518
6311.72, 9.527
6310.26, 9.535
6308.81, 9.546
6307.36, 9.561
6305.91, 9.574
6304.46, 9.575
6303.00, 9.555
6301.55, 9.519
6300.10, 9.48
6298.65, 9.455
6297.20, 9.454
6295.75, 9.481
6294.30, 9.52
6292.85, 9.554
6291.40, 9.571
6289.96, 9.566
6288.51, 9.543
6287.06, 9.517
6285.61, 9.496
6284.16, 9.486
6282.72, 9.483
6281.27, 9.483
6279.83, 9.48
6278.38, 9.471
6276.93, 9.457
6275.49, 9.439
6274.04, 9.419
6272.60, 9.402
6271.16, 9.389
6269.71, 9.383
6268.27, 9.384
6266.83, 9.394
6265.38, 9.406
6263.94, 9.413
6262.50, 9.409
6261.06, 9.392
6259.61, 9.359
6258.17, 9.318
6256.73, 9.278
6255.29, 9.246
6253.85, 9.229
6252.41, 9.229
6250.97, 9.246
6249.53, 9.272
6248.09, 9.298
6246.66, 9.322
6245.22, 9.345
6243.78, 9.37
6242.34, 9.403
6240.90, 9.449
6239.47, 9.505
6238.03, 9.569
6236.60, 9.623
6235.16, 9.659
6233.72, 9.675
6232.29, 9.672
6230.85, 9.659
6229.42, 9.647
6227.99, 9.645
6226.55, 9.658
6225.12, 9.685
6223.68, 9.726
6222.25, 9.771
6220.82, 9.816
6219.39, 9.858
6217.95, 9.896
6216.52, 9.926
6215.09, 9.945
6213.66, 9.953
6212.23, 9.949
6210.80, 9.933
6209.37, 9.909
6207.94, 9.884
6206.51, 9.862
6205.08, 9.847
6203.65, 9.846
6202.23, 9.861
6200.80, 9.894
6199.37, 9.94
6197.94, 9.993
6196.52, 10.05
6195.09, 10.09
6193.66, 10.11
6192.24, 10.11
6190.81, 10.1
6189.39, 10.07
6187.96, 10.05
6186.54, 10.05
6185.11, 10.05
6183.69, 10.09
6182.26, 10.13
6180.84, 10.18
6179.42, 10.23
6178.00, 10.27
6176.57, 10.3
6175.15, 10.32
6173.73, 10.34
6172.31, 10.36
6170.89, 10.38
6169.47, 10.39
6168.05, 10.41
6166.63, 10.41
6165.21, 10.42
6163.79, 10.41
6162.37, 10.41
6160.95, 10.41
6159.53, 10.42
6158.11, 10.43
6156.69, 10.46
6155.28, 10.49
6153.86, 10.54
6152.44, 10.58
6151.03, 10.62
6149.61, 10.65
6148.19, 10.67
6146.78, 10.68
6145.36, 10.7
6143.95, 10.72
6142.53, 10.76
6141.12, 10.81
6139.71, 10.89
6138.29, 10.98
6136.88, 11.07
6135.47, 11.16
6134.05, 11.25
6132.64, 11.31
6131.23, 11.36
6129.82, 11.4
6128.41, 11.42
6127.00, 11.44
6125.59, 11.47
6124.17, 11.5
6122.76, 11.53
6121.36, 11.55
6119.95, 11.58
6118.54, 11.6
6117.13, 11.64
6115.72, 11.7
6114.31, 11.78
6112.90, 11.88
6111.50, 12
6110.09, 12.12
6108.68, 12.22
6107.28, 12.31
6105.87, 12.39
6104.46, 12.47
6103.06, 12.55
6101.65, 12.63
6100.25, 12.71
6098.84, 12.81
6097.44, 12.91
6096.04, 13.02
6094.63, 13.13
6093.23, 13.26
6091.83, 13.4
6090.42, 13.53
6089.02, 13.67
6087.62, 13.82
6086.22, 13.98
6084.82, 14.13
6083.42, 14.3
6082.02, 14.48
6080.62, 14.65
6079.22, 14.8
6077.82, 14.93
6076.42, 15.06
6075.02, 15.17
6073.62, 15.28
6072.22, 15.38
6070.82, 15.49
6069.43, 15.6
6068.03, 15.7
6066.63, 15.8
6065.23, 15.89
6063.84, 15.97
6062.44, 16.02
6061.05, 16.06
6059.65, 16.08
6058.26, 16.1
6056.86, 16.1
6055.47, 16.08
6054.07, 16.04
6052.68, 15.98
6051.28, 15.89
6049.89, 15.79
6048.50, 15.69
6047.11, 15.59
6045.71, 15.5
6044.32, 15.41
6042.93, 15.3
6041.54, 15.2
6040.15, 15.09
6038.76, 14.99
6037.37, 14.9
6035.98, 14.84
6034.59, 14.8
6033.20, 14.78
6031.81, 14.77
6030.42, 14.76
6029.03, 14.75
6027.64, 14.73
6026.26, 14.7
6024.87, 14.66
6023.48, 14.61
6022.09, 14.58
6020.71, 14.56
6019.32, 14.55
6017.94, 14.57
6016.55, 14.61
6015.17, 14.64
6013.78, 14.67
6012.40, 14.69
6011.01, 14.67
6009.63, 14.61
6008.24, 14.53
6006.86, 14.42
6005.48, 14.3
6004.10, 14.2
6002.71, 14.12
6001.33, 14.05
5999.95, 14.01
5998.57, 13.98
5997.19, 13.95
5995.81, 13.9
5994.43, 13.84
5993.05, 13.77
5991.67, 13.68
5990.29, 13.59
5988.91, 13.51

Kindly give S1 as 9.3 AA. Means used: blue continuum 14.8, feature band 10.7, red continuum 9.5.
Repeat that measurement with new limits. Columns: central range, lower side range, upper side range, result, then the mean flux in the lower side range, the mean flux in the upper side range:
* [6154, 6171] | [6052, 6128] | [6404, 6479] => 3.1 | 13.8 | 8.93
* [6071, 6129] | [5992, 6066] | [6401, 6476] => 3.8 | 14.9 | 8.94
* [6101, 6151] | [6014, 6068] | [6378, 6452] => 8.6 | 15.3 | 8.98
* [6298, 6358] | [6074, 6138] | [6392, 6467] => 4.1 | 12.6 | 8.95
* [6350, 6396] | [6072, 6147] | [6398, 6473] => 1.9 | 12.5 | 8.94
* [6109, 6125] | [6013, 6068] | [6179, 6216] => 1.2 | 15.3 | 10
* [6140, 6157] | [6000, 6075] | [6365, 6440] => 3.4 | 15.1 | 9.04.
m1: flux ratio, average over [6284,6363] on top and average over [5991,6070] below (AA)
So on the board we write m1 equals 0.63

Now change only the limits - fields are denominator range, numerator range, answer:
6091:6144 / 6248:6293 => 0.79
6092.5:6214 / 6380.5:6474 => 0.82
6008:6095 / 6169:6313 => 0.65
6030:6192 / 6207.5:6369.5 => 0.75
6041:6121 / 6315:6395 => 0.65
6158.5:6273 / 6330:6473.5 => 0.93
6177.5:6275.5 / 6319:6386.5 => 0.96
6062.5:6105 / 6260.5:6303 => 0.66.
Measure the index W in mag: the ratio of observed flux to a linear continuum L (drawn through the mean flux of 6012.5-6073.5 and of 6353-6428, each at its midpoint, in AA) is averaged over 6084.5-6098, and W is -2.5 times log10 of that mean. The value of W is 0.07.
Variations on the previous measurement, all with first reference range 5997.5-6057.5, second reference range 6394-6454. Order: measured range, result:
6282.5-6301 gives 0.150 mag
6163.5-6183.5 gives 0.226 mag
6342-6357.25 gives 0.086 mag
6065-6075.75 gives -0.092 mag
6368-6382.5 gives 0.054 mag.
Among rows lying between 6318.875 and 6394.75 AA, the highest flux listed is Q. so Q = 9.523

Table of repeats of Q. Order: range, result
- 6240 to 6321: 9.575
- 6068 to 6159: 15.7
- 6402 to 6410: 9.01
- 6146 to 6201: 10.68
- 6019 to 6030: 14.75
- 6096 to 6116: 13.02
